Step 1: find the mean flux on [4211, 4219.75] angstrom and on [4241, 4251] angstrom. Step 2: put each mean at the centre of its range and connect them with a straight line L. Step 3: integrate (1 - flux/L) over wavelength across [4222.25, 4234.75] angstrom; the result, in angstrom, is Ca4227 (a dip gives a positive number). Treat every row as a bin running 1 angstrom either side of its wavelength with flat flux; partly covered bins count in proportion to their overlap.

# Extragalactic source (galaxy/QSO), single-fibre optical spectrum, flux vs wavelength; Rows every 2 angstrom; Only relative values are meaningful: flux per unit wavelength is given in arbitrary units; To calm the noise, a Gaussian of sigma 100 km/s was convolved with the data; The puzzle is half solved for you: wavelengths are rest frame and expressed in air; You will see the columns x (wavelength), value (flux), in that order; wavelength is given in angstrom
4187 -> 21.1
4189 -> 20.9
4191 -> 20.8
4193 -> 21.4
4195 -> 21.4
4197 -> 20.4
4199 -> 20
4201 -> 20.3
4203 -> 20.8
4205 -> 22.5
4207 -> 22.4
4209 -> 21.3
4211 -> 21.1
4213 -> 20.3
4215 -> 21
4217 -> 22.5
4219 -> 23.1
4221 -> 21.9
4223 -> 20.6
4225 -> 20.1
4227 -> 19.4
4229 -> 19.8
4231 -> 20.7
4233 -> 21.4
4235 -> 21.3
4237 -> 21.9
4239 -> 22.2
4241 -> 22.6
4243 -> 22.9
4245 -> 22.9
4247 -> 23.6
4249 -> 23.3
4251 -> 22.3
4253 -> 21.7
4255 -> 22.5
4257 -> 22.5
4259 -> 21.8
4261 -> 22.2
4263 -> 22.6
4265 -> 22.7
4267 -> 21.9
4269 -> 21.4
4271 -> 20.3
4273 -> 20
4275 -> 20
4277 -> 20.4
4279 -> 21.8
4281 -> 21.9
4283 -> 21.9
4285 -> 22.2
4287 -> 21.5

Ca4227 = 1.0 angstrom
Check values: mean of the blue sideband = 21.6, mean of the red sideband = 23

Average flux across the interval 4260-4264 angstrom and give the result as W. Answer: 22.4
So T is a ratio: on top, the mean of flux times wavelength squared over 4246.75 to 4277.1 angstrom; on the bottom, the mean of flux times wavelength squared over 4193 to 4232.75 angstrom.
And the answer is 1.1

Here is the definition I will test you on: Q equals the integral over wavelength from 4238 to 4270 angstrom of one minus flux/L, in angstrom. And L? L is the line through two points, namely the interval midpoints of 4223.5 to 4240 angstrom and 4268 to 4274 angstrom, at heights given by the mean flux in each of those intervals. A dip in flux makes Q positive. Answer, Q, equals -2.72 angstrom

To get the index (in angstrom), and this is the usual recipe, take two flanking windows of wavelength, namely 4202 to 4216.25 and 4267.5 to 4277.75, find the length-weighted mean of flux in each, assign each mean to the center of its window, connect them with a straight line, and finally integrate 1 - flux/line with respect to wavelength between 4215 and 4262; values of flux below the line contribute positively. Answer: -2.0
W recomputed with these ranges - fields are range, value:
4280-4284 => 21.9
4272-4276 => 20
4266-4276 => 20.7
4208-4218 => 21.2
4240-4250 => 23.1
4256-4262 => 22.2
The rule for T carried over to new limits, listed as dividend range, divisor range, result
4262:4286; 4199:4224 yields 1.03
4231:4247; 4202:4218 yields 1.05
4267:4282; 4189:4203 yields 1.05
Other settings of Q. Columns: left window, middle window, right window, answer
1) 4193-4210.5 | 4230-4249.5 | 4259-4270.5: -0.5 angstrom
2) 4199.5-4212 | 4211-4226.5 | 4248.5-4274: 0.1 angstrom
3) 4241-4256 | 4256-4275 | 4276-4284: 0.4 angstrom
